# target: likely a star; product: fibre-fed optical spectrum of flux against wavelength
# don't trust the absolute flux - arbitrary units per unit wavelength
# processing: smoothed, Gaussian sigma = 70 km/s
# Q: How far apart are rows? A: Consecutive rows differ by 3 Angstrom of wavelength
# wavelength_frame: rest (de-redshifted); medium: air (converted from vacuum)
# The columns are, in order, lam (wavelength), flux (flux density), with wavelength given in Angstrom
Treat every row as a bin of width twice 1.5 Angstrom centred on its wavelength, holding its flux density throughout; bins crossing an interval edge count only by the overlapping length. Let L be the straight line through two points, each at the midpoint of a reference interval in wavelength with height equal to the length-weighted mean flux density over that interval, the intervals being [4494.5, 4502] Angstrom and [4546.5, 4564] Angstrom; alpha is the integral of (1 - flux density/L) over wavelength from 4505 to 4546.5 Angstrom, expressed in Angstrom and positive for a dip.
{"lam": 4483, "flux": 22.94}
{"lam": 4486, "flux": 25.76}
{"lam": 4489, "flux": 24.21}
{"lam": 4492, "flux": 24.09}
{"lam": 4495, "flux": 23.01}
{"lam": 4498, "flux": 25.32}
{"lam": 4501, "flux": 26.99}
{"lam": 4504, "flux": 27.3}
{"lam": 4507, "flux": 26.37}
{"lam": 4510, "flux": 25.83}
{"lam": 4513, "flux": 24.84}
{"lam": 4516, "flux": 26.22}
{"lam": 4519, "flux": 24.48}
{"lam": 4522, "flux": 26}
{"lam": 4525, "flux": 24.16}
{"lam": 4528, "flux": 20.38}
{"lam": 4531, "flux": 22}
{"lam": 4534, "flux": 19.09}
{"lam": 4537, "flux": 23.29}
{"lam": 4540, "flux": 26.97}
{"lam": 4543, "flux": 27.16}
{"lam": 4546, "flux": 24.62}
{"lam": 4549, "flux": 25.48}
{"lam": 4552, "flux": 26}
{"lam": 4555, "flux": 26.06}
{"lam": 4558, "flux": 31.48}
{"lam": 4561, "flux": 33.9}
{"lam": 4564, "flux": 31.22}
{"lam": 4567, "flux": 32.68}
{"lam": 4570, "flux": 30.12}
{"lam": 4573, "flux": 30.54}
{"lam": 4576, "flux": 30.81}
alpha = 3.7 Angstrom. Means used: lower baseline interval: 25.3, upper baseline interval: 28.6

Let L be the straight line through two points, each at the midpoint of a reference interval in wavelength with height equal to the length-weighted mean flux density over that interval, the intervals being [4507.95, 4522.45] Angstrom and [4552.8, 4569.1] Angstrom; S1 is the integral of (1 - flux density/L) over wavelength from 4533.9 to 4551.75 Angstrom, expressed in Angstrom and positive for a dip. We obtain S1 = 2.3 Angstrom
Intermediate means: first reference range 25.5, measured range 25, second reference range 30.8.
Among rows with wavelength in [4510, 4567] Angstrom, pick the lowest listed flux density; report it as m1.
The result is 19.09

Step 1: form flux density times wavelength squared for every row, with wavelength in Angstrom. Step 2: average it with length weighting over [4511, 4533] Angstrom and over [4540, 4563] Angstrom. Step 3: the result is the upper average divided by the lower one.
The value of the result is 1.18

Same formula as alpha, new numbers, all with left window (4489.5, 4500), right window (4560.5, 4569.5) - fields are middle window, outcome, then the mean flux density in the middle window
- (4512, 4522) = 0.5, 25.3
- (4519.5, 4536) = 3.2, 22.5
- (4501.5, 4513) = -0.3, 26.3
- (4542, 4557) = 2.2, 26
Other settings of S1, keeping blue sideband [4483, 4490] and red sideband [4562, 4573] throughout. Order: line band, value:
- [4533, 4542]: 1.66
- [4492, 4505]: 0.10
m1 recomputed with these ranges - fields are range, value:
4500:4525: 24.16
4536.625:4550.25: 23.29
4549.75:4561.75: 26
